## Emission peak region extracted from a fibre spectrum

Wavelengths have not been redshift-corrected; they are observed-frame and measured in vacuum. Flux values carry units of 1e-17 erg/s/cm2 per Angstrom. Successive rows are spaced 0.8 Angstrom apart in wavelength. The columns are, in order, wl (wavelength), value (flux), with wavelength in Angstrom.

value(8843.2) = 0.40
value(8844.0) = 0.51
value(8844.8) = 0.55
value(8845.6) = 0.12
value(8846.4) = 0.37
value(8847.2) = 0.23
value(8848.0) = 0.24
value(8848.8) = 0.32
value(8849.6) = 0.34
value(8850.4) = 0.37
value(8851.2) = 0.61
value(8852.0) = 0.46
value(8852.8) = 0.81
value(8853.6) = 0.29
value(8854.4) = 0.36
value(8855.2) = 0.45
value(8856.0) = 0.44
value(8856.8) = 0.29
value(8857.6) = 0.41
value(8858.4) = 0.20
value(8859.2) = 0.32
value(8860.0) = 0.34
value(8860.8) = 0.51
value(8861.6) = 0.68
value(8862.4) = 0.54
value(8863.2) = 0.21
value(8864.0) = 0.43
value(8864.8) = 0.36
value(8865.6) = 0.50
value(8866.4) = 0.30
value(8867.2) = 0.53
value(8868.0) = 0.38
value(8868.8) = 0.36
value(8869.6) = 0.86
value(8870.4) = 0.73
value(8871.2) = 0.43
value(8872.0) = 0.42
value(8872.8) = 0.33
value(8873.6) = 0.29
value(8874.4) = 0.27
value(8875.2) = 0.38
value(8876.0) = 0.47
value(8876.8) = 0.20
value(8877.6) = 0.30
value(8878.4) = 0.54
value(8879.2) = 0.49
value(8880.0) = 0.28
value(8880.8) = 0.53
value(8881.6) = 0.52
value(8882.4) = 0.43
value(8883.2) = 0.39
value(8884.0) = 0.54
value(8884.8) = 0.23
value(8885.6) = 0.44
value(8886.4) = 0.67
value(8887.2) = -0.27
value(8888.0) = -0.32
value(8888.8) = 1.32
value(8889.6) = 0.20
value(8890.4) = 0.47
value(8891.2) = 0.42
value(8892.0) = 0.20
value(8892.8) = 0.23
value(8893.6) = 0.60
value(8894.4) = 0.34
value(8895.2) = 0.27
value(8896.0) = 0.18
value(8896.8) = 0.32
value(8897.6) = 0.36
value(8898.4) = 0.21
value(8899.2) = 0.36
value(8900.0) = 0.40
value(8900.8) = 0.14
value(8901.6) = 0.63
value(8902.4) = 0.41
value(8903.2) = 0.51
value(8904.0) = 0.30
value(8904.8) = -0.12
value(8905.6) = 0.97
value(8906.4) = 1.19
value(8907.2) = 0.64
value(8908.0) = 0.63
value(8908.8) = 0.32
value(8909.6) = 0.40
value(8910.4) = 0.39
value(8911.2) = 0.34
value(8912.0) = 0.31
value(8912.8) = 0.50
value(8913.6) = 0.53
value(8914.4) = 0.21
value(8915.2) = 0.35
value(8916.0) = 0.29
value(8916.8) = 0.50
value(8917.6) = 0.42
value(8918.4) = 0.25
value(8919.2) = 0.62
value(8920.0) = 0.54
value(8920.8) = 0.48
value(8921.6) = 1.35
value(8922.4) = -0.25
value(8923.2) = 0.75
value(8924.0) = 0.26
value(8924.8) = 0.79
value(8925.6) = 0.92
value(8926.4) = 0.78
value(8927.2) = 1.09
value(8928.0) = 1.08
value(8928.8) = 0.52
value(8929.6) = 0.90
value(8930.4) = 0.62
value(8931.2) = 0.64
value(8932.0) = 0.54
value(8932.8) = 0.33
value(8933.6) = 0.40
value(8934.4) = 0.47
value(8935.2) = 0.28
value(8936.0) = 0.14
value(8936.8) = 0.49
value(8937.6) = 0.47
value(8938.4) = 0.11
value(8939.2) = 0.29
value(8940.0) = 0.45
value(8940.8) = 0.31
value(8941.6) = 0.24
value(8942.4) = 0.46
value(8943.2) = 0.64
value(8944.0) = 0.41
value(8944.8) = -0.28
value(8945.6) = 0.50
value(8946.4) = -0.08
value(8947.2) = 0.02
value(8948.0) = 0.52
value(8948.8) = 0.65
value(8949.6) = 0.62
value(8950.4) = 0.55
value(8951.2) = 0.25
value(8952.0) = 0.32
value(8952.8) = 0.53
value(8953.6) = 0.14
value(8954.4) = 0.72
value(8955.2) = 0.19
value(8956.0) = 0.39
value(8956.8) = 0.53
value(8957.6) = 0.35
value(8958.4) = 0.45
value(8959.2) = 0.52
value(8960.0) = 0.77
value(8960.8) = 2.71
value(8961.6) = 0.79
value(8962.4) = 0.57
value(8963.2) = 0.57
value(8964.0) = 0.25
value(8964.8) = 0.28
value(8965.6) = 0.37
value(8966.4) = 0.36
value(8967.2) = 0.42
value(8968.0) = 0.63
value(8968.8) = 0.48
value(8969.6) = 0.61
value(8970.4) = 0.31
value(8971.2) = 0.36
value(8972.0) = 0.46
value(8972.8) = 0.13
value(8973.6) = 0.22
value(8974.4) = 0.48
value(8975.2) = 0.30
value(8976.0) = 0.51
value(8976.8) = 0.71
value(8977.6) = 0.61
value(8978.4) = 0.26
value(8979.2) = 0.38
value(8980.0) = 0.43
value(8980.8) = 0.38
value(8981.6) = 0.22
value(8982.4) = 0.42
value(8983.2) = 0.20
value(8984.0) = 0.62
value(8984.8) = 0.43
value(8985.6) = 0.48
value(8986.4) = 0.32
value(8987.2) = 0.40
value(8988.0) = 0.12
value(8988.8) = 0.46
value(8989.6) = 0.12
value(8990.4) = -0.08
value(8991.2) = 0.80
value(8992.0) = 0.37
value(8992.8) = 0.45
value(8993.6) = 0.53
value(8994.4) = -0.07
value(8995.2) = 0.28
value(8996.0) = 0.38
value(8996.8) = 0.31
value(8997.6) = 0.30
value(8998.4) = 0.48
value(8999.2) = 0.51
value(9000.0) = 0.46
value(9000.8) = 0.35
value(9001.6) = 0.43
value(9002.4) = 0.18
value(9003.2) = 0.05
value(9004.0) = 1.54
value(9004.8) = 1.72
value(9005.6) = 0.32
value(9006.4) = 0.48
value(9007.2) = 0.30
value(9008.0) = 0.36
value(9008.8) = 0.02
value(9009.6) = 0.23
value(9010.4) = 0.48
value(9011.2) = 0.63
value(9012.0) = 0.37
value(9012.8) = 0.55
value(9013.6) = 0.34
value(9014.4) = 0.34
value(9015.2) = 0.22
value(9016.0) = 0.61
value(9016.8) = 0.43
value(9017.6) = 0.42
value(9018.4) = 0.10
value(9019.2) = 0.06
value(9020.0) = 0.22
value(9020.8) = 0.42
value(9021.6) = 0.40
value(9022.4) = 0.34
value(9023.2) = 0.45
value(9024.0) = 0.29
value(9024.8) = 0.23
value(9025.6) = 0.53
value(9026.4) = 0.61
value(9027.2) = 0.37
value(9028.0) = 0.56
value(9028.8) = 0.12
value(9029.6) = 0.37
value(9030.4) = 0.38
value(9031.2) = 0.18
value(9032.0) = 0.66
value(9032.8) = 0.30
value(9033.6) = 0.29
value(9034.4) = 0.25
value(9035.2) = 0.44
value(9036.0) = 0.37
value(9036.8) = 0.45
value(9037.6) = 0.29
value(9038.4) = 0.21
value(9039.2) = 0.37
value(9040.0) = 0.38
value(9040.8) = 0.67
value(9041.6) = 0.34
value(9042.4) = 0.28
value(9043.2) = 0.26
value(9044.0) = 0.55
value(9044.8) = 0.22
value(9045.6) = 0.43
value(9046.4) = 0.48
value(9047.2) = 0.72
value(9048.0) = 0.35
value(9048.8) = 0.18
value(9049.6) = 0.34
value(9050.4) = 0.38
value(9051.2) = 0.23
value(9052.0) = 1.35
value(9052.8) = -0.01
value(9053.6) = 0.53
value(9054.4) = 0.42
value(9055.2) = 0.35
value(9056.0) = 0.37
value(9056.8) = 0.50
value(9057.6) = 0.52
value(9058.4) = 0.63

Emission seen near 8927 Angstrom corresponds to Hgamma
